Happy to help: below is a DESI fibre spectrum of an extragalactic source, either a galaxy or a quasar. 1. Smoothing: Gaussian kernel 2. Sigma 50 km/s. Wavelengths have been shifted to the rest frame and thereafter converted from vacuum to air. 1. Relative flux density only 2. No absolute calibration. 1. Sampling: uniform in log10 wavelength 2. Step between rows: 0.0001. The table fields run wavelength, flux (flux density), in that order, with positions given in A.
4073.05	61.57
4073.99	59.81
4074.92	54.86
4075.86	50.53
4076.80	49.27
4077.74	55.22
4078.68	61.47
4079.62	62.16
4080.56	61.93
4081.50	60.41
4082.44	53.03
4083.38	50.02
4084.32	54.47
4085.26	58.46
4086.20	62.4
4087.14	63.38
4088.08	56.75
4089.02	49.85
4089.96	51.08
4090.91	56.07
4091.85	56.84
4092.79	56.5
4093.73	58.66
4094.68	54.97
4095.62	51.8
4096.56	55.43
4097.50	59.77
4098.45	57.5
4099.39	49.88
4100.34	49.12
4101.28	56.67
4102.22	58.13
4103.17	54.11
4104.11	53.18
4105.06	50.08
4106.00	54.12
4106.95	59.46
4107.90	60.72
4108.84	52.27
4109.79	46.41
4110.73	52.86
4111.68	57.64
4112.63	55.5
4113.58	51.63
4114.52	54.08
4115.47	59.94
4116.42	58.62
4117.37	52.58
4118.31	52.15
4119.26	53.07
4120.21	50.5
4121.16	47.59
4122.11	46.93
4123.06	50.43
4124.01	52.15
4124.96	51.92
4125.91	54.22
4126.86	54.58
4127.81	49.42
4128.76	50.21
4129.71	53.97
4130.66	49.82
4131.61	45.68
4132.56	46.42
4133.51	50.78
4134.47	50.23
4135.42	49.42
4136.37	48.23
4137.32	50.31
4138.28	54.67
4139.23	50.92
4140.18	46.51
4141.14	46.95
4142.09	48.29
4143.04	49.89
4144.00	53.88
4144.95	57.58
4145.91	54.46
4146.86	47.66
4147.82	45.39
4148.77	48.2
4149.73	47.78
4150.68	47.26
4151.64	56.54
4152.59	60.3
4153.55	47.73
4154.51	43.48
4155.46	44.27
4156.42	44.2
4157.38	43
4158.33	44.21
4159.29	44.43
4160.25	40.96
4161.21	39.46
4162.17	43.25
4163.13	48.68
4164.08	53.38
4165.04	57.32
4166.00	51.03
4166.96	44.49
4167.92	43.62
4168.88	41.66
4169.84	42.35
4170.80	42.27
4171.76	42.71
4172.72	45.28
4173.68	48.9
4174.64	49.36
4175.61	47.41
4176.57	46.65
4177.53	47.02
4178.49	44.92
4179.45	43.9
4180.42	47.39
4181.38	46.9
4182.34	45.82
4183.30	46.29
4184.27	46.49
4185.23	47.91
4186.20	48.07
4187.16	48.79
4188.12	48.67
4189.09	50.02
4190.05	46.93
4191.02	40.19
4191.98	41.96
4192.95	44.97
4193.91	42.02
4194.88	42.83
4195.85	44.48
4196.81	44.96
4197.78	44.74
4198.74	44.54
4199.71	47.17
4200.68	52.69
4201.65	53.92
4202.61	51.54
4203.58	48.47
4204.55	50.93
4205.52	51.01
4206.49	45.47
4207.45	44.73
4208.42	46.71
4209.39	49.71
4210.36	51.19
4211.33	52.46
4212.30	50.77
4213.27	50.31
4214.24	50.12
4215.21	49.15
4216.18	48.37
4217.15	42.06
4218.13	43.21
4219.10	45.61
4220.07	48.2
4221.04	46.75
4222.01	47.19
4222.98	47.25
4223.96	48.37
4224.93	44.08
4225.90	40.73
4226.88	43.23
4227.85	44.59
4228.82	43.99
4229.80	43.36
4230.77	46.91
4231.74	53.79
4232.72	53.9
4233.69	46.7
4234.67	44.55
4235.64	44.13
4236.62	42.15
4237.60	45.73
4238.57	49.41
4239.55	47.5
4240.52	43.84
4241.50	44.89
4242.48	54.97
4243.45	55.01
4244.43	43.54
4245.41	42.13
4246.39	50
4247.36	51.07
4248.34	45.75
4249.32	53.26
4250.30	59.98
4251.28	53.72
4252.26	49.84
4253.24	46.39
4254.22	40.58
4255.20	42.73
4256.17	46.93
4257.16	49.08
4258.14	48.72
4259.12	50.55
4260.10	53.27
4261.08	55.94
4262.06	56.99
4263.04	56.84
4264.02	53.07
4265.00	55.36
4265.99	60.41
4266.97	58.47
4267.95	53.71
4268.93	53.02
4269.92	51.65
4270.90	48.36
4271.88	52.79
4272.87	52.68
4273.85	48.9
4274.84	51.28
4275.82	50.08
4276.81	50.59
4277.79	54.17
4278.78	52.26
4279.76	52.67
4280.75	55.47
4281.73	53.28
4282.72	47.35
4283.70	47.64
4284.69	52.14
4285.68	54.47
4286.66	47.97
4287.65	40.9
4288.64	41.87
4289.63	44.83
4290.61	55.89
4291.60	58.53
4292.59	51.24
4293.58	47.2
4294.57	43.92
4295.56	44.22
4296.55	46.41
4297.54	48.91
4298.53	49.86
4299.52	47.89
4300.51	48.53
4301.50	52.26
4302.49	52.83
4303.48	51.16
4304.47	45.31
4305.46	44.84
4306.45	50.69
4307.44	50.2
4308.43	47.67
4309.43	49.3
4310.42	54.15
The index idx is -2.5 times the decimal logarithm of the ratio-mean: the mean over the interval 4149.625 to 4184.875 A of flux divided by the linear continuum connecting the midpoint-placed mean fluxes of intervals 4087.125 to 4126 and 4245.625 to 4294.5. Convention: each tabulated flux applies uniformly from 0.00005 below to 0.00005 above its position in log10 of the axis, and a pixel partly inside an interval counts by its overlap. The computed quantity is 0.141 mag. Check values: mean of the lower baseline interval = 54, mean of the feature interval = 46.5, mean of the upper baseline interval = 51.1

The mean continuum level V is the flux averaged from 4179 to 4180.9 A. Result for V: 45.5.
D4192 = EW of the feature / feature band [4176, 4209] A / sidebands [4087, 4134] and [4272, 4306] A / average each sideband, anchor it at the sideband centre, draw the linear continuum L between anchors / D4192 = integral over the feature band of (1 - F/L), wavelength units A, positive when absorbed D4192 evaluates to 3.2 A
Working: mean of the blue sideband 53.4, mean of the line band 46.8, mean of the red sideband 49.7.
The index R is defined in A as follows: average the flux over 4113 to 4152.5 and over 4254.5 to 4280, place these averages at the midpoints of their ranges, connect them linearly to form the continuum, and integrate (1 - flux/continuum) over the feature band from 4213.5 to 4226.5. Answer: 1.4 A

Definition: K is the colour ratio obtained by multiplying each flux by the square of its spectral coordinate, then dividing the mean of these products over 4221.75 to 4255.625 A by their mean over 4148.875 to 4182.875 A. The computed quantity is 1.05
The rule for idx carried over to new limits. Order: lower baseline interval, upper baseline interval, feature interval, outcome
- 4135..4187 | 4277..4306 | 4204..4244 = 0.02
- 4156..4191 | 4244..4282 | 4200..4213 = -0.04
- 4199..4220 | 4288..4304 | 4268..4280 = -0.06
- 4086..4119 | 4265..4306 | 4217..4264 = 0.08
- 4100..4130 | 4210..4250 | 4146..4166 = 0.08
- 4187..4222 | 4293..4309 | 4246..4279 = -0.08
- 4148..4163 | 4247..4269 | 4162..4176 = 0.01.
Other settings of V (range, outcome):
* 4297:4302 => 49.5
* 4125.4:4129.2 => 52.1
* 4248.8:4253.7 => 52.6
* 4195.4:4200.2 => 45.2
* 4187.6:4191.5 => 46.5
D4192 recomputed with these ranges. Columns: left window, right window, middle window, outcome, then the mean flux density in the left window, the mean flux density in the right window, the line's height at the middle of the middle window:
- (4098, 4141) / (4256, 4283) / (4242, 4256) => 0.9 A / 52.3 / 52.7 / 52.7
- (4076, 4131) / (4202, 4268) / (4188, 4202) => 1.3 A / 54.5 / 48.8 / 50.6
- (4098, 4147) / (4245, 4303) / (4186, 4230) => 3.8 A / 52.2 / 50.6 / 51.3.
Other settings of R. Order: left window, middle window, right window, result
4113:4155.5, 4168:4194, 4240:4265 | 2.5 A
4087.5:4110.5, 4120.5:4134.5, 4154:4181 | 0.1 A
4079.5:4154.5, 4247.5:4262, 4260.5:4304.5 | 0.4 A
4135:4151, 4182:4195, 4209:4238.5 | 0.6 A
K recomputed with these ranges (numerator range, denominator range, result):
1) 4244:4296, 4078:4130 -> 1.00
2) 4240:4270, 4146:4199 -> 1.15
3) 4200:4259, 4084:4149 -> 0.96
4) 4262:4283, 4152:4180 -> 1.21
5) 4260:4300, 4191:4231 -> 1.13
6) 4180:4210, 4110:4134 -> 0.94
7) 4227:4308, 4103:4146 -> 1.02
